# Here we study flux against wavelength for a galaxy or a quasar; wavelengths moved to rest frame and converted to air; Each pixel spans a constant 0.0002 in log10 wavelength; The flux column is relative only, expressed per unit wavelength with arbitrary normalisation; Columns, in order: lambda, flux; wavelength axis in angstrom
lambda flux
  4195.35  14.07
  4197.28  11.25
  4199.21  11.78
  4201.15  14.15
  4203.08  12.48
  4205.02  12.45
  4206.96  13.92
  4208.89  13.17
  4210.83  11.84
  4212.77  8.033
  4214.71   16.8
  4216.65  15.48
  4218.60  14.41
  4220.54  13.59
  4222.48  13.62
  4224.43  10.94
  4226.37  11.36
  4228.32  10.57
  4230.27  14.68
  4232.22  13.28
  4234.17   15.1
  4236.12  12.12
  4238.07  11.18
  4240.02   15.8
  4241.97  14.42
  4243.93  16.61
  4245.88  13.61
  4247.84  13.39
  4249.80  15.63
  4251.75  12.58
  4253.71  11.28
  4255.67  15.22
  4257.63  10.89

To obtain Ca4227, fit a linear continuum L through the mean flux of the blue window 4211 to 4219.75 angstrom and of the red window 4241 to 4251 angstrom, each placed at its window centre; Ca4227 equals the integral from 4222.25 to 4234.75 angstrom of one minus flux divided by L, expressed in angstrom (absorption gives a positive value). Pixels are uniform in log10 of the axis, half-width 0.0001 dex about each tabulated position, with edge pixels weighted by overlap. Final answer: 1.20 angstrom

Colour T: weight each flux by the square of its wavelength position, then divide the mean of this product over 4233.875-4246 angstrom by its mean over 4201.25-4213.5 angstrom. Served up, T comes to 1.17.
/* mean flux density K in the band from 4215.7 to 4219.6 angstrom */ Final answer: 14.9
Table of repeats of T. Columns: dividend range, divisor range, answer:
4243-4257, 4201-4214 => 1.16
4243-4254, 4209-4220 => 1.07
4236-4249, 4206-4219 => 1.07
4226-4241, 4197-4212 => 1.05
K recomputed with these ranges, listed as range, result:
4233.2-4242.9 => 13.7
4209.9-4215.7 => 12.2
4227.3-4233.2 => 12.8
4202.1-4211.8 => 12.8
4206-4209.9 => 13.5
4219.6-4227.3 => 12.4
